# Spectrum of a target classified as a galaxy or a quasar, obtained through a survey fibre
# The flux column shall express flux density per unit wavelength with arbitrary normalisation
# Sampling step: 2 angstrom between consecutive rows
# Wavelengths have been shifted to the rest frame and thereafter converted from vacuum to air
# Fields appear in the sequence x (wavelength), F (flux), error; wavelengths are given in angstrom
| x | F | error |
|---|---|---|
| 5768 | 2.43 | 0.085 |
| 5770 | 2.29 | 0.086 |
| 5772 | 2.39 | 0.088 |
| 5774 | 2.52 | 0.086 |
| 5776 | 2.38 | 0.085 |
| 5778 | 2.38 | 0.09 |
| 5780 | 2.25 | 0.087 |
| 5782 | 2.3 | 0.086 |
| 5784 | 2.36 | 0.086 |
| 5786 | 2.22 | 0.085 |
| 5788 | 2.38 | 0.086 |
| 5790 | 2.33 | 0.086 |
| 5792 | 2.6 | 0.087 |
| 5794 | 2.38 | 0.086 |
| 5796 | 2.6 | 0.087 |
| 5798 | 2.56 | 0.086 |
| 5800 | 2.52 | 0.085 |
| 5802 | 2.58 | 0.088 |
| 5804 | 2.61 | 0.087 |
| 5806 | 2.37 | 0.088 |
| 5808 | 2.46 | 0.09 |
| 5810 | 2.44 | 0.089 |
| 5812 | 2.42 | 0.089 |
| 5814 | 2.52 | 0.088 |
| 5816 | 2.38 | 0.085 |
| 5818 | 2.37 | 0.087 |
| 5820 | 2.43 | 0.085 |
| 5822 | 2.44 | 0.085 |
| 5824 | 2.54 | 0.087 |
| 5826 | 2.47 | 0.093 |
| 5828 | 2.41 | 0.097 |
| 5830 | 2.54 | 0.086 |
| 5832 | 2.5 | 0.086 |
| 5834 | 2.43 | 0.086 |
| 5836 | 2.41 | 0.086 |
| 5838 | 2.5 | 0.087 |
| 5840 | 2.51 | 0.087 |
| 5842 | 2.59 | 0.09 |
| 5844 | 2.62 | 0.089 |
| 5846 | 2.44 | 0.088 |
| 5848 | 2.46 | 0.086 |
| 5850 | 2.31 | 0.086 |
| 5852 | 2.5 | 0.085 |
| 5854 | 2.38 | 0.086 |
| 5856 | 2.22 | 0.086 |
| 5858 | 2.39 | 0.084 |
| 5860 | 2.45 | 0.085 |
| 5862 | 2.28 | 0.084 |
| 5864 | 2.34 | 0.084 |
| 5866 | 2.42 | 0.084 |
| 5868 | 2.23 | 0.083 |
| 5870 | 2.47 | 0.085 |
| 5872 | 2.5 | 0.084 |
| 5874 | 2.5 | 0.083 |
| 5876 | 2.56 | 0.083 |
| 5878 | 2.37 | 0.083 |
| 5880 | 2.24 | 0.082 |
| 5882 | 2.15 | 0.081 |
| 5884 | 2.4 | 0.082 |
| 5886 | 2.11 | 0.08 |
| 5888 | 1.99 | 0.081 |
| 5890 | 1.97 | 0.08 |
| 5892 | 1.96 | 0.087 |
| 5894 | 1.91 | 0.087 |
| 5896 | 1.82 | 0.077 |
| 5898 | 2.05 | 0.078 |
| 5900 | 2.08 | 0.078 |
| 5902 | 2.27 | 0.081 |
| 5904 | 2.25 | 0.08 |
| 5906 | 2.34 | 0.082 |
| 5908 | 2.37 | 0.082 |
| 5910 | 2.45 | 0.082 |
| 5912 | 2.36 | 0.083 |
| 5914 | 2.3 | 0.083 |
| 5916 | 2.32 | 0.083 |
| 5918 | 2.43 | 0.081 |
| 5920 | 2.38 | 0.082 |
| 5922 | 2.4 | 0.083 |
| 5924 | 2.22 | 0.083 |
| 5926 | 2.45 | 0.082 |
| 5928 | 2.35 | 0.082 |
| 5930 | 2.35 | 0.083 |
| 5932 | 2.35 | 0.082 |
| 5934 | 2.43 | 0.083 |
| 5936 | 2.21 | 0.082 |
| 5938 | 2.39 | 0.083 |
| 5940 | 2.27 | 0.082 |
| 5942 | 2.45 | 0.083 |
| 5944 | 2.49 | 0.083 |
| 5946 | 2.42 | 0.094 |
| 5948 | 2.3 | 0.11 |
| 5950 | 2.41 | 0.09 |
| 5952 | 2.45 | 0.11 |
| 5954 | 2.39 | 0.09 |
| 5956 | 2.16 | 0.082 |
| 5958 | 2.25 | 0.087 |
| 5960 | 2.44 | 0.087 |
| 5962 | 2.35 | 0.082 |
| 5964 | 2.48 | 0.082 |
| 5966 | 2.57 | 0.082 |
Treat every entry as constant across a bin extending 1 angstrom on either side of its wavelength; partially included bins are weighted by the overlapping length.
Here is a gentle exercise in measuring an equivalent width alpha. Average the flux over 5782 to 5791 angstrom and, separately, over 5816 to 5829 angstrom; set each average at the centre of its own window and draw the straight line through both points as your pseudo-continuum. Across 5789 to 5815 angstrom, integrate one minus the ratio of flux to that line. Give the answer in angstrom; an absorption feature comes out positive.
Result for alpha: -1.3 angstrom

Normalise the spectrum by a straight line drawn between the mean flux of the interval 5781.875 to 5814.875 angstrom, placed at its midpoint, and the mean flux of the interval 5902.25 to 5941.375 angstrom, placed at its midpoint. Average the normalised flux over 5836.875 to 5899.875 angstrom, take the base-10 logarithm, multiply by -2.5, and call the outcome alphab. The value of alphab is 0.04 mag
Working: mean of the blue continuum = 2.45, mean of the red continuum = 2.35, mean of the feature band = 2.31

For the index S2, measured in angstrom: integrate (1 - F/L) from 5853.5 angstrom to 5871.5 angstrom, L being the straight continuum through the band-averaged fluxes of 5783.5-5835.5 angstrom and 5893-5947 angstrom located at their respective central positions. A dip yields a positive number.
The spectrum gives 0.2 angstrom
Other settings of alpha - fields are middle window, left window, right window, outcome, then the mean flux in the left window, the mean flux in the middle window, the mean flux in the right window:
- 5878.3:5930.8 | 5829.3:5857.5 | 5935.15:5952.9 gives 3.89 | 2.46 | 2.23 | 2.38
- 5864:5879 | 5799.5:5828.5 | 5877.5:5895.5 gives -1.71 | 2.46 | 2.43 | 2.11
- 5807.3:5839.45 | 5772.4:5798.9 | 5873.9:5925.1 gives -1.47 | 2.4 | 2.45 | 2.23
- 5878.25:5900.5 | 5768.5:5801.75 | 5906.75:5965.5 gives 2.88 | 2.41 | 2.07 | 2.37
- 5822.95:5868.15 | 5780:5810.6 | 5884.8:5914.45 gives -2.67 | 2.44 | 2.44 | 2.15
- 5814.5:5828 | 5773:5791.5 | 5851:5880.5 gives -0.38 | 2.35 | 2.44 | 2.39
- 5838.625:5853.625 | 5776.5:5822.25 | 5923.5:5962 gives -0.49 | 2.43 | 2.49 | 2.36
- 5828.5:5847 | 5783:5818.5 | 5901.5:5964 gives -0.59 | 2.45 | 2.5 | 2.36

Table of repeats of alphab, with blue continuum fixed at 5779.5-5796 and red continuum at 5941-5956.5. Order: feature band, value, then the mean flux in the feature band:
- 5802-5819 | -0.04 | 2.45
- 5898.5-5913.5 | 0.04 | 2.29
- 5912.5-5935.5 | 0.01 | 2.36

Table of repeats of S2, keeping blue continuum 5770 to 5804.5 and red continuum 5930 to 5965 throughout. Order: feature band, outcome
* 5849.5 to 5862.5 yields 0.2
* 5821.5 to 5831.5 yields -0.3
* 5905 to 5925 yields 0.2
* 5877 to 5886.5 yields 0.5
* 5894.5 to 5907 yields 1.4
